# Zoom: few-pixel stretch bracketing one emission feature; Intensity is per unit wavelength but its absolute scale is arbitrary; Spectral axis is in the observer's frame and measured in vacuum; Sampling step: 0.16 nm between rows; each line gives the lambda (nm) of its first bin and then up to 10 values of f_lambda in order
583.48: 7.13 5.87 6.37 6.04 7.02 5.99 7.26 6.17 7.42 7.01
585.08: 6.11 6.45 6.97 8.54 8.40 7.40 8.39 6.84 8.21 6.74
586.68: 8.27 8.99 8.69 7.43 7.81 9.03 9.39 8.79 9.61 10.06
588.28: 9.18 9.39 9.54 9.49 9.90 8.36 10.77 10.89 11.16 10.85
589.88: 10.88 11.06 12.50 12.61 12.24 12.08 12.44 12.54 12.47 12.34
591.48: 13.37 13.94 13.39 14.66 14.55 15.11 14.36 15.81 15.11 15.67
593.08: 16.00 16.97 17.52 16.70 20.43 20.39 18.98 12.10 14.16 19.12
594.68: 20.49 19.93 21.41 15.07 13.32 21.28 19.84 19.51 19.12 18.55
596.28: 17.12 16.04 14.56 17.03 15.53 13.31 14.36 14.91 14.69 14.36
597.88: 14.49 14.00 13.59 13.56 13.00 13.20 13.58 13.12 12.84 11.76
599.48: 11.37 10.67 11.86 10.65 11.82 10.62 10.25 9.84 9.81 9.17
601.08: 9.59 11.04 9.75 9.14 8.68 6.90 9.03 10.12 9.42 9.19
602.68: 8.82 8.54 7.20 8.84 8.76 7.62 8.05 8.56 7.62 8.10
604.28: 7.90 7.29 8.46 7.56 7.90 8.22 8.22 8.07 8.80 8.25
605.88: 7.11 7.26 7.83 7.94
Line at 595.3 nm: C IV 1549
